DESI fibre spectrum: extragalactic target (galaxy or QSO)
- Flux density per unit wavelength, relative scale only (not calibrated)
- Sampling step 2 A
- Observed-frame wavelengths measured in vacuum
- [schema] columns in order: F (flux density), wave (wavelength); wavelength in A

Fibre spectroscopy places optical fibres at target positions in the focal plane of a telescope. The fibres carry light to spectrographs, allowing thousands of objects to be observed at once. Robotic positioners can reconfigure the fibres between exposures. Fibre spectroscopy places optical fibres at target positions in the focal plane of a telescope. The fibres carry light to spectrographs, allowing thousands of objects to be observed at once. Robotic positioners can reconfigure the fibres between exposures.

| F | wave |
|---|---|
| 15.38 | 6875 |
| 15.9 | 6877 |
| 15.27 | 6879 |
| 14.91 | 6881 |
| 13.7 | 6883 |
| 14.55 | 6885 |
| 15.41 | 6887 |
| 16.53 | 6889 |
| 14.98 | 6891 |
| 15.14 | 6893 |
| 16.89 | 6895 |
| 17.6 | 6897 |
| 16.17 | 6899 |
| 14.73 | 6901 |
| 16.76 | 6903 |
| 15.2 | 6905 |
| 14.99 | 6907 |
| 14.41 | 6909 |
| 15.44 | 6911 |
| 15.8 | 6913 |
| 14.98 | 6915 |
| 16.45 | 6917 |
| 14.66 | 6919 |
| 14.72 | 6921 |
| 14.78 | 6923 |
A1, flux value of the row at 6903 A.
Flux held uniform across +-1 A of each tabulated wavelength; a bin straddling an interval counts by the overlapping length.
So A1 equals 16.76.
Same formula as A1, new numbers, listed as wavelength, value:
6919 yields 14.66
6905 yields 15.2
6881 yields 14.91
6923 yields 14.78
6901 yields 14.73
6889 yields 16.53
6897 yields 17.6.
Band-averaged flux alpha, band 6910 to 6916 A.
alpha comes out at 15.4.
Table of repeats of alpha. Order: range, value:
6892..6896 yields 16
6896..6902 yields 16.2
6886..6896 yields 15.8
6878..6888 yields 14.8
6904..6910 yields 14.9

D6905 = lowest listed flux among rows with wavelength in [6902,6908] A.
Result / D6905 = 14.99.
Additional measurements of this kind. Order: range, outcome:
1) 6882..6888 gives 13.7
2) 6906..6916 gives 14.41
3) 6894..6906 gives 14.73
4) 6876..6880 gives 15.27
